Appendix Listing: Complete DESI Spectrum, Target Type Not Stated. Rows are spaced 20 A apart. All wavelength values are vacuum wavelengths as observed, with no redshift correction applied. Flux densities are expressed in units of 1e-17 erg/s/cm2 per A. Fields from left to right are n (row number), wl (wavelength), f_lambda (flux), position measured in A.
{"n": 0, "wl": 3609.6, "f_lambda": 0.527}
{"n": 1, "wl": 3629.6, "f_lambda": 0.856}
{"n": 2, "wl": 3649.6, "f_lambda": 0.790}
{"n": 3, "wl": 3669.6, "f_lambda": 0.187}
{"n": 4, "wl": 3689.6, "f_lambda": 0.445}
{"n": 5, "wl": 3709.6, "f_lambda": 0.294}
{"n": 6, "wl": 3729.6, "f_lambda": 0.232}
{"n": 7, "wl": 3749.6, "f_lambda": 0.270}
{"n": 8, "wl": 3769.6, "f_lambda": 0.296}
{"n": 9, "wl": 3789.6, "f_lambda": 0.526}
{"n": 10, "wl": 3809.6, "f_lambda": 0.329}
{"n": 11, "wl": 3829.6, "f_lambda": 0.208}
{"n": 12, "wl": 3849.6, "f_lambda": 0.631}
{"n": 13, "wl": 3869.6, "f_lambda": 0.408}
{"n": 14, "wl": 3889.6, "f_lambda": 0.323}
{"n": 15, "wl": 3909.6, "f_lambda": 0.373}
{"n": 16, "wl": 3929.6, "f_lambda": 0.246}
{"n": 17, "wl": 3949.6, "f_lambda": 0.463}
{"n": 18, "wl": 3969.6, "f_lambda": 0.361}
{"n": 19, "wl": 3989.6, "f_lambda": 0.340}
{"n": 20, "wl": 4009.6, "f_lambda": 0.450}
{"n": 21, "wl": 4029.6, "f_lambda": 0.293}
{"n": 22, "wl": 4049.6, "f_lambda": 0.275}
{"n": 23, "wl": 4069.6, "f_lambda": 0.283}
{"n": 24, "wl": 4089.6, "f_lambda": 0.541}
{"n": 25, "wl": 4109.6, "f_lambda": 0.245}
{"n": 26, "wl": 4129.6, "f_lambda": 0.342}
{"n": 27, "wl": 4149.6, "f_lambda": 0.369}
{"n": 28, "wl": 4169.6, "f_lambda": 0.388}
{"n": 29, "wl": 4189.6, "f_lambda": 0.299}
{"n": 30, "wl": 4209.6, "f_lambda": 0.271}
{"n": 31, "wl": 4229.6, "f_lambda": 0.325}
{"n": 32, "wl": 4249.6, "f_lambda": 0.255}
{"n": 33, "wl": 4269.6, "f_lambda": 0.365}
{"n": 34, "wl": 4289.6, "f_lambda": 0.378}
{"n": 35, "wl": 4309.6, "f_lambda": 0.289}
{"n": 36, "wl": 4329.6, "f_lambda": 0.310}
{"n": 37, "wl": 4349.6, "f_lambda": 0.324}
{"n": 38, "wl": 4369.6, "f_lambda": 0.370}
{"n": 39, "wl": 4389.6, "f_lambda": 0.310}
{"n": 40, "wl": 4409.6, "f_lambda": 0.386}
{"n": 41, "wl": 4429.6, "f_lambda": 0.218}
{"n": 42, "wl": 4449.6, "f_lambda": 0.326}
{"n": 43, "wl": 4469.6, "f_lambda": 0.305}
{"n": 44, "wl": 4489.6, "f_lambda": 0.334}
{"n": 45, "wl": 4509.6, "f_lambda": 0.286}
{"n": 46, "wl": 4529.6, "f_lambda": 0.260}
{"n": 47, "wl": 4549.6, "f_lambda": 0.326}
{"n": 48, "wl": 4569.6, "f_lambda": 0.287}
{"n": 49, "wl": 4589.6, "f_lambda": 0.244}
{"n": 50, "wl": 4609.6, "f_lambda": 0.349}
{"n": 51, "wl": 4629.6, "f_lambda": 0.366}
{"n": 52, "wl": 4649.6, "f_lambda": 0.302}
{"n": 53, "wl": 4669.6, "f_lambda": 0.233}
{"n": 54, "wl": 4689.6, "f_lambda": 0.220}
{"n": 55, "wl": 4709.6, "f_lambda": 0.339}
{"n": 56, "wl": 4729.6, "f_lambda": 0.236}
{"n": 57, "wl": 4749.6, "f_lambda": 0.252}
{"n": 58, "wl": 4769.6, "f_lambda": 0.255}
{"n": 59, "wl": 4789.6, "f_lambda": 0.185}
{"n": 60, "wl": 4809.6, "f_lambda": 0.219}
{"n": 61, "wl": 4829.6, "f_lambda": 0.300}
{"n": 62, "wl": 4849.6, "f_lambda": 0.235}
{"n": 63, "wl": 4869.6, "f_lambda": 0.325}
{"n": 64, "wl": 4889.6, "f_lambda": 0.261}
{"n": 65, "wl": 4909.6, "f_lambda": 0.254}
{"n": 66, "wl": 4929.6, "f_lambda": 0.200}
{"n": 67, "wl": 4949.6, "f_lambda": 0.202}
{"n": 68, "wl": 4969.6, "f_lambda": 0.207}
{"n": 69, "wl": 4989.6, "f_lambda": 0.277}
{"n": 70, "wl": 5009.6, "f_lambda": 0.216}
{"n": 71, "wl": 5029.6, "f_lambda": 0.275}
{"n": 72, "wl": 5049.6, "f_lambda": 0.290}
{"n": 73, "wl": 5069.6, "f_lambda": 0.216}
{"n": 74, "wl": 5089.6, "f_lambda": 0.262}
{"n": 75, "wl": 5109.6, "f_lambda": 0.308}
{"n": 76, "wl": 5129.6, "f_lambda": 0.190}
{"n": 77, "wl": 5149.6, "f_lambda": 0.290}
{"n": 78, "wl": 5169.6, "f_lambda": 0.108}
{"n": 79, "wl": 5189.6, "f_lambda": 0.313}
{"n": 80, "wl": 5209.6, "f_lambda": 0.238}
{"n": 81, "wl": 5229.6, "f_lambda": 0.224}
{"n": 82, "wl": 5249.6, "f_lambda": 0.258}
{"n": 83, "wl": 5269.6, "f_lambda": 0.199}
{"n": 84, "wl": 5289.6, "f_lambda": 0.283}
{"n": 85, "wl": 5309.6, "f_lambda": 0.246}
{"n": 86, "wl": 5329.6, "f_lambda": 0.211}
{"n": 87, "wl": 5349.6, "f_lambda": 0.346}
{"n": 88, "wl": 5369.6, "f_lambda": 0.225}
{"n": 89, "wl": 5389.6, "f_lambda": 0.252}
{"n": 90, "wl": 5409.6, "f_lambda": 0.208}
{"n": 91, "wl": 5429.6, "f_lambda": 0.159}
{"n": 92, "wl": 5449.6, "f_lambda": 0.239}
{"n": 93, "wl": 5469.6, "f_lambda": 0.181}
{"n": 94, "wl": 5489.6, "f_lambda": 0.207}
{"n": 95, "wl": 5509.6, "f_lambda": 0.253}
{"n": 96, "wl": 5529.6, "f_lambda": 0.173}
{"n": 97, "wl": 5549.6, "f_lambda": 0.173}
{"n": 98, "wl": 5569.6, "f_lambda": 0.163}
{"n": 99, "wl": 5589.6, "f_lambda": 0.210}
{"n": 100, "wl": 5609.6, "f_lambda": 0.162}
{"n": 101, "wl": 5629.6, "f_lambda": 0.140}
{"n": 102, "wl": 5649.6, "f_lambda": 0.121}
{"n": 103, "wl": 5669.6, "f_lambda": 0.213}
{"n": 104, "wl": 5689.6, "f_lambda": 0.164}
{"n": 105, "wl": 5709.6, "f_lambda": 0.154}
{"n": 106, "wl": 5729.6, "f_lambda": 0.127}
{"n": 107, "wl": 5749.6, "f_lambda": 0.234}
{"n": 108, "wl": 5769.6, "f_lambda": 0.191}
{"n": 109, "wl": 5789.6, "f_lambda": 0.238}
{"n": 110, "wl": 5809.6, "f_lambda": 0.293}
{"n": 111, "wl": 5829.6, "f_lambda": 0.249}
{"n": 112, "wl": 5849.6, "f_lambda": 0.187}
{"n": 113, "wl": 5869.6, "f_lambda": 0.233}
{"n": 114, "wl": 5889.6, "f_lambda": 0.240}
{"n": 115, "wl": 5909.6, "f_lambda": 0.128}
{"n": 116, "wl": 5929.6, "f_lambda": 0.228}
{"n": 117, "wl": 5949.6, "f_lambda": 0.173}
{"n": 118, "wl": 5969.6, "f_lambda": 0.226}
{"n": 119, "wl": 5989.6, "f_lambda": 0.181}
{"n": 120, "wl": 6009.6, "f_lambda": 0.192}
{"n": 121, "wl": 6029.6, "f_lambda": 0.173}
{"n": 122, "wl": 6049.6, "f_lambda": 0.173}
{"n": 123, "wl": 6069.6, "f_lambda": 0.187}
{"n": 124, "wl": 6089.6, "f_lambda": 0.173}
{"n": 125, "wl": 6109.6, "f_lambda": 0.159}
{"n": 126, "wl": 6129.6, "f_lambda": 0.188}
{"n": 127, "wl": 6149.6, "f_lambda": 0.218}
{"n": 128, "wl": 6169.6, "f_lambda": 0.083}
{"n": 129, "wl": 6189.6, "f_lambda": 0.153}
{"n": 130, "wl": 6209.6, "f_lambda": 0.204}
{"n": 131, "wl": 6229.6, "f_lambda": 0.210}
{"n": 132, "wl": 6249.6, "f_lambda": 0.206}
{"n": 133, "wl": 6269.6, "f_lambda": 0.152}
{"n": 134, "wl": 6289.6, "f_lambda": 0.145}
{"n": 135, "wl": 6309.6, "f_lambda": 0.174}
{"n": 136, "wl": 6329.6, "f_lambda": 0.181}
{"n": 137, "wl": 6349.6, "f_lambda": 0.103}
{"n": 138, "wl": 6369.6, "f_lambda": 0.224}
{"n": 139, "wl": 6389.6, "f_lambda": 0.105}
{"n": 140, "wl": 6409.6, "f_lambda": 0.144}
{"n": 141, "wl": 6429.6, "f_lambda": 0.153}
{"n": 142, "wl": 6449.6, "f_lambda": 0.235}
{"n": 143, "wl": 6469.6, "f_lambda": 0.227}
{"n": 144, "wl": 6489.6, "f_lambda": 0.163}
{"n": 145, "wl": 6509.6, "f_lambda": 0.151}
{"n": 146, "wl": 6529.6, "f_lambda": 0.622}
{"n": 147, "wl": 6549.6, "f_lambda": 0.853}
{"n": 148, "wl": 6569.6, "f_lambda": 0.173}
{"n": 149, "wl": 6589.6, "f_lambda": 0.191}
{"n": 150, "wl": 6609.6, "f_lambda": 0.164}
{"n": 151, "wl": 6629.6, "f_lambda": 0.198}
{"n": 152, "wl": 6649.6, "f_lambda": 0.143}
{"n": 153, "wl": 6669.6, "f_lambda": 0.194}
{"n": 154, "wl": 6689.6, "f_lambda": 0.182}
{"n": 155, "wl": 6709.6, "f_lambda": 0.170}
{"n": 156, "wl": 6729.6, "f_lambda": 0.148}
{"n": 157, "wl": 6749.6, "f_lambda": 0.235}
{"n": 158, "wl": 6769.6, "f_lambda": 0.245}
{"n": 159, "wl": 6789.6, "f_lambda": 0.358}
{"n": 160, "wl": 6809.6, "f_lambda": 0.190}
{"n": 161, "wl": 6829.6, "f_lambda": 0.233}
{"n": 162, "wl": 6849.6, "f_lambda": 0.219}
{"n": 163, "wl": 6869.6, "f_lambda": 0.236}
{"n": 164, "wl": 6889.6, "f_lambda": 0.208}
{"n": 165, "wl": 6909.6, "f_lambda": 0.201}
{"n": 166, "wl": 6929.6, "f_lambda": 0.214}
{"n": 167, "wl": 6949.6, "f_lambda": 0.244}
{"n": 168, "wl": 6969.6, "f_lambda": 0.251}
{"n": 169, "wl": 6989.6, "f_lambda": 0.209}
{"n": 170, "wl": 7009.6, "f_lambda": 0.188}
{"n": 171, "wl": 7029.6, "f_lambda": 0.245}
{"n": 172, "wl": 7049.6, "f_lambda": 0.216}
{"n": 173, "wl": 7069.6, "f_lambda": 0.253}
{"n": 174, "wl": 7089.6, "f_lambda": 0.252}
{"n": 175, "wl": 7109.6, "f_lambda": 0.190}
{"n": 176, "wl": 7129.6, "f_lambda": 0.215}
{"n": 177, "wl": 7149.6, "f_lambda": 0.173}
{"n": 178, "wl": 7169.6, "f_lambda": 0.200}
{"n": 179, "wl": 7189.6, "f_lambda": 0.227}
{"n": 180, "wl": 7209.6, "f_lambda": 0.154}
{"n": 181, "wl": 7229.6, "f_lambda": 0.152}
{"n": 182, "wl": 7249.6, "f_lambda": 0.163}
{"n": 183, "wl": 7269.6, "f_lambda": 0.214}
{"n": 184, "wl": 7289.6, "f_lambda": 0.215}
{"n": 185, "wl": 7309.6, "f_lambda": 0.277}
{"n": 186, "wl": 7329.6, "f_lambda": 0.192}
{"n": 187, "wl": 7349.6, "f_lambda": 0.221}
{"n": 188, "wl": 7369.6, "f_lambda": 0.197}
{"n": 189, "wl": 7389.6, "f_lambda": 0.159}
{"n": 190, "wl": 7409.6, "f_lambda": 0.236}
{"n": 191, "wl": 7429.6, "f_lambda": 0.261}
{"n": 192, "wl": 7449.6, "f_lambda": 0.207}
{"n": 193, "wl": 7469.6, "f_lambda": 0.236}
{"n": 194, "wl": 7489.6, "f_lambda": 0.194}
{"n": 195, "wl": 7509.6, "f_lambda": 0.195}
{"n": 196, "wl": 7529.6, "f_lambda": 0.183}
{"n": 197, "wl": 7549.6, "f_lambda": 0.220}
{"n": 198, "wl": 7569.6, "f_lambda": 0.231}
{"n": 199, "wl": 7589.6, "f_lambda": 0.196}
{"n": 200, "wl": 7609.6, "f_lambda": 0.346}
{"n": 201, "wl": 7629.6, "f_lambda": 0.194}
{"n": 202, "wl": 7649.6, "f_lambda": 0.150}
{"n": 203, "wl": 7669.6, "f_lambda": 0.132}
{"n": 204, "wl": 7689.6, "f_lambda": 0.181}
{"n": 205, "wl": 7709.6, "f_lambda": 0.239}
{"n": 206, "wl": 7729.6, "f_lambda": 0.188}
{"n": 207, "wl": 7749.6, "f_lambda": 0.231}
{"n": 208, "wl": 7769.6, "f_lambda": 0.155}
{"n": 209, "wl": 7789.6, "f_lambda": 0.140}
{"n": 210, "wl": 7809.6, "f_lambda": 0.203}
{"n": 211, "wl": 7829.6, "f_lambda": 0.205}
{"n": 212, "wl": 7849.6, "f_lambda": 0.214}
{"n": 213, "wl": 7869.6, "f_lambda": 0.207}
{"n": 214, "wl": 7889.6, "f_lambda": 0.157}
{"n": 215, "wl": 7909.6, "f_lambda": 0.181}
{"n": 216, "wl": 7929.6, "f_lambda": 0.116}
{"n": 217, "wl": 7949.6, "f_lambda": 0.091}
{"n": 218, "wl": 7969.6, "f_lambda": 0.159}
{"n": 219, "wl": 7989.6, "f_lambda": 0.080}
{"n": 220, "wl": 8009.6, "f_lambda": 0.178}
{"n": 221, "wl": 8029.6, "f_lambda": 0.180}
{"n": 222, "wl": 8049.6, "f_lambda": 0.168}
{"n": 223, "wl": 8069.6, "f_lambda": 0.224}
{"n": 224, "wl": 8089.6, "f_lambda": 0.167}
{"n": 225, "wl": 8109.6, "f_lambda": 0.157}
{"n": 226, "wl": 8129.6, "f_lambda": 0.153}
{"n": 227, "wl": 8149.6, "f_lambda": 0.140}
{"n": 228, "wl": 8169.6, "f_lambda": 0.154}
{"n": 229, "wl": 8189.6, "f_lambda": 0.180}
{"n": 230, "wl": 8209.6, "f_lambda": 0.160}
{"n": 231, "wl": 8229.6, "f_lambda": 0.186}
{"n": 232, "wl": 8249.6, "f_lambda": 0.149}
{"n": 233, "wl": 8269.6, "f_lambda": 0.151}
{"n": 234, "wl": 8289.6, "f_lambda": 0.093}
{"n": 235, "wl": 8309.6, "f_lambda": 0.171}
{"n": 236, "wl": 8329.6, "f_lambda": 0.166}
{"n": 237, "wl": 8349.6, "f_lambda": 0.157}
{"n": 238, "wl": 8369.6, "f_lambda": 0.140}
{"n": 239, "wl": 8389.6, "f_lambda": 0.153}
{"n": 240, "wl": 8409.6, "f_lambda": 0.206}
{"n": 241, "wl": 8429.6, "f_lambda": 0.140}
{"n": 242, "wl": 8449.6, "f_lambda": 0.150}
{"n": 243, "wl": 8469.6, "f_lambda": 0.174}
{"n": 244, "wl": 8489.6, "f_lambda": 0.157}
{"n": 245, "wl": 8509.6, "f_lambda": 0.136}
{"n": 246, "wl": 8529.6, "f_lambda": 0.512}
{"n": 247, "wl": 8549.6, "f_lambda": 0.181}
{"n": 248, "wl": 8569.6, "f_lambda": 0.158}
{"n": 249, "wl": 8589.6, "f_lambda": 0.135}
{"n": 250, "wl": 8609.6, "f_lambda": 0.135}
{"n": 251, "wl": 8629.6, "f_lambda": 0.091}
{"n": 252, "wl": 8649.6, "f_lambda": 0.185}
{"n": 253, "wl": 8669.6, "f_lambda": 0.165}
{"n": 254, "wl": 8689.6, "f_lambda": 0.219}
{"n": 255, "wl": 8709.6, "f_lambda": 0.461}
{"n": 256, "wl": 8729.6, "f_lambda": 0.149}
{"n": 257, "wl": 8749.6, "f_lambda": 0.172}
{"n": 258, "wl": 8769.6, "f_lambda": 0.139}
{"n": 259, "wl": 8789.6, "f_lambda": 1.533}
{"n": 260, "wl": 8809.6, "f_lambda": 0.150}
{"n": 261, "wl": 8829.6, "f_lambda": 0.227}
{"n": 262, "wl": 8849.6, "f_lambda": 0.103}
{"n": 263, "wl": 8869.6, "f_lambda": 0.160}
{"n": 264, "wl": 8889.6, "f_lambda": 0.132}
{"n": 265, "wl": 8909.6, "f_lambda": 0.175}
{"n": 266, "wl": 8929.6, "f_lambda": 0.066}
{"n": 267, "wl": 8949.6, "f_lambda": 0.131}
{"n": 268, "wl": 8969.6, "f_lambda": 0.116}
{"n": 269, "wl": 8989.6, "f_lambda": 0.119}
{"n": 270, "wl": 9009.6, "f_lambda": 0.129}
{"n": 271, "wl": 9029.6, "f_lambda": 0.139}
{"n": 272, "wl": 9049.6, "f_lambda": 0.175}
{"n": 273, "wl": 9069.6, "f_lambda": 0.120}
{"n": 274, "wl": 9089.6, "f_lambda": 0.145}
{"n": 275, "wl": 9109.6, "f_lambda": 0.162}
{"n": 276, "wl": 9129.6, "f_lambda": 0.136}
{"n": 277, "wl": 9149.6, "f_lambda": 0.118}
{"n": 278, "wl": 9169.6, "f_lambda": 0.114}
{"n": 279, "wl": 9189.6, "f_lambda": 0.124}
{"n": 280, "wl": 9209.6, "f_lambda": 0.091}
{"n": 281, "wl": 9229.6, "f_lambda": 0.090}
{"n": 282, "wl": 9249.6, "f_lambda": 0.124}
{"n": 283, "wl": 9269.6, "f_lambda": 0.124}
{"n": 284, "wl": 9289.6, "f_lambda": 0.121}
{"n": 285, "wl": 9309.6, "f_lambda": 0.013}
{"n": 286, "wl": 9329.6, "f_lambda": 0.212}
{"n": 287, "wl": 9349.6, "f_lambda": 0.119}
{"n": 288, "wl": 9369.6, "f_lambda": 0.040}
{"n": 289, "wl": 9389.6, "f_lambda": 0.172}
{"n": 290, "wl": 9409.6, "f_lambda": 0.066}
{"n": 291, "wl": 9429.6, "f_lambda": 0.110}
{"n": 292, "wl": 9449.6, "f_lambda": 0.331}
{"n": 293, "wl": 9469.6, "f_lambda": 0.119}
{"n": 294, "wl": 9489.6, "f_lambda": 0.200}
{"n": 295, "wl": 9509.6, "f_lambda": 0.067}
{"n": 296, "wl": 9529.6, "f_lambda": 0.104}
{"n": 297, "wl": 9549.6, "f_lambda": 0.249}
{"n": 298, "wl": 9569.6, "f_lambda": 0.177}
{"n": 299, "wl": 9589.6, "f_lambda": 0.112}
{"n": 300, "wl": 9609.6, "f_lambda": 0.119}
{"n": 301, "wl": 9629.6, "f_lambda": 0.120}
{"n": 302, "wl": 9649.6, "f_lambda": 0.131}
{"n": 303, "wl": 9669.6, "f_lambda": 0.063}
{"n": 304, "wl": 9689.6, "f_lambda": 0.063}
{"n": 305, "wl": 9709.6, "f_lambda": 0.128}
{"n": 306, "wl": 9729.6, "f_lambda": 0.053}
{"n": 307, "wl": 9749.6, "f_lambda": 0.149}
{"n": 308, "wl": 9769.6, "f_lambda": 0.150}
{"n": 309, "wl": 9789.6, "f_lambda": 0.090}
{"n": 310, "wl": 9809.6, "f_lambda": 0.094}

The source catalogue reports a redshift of 0.75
